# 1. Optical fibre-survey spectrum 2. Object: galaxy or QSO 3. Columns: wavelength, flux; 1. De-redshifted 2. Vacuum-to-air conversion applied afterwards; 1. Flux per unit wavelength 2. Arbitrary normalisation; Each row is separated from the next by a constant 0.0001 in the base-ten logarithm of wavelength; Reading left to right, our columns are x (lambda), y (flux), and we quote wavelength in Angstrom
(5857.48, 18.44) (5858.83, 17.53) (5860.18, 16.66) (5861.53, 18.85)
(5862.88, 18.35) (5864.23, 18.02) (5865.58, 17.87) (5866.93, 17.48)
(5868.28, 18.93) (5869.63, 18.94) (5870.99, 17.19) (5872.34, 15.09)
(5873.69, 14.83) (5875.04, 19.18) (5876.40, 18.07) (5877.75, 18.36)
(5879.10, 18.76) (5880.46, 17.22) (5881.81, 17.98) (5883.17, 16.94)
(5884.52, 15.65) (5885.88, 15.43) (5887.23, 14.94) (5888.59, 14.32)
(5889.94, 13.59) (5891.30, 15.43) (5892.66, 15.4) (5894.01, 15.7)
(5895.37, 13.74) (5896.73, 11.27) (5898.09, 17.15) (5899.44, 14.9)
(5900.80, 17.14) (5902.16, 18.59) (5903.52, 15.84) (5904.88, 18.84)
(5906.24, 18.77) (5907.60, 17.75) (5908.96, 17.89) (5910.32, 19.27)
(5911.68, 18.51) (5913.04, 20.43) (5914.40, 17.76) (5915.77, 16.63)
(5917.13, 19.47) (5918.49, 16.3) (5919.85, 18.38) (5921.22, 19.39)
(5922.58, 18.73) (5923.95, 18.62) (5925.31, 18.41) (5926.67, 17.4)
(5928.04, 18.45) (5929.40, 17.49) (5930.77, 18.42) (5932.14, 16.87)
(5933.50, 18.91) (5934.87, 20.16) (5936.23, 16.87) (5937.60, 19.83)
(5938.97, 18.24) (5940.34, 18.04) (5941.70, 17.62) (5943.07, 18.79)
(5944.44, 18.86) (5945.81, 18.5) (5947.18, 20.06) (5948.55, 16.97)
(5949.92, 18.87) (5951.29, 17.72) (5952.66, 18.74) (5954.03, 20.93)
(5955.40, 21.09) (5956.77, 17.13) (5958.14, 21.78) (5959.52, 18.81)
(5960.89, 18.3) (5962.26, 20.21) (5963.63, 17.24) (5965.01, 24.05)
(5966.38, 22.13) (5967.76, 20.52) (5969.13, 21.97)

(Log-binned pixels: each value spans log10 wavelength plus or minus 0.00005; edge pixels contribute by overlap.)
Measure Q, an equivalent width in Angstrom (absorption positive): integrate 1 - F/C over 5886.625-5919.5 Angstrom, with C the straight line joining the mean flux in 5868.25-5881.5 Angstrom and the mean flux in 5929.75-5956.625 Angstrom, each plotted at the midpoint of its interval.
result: 2.5 Angstrom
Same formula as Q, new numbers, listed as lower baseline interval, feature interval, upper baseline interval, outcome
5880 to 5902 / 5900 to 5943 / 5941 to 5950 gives -2.69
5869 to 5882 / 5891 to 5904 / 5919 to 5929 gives 1.76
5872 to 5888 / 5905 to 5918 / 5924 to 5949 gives -0.57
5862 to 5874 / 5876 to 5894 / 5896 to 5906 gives 0.70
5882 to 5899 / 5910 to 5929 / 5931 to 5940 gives -1.27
